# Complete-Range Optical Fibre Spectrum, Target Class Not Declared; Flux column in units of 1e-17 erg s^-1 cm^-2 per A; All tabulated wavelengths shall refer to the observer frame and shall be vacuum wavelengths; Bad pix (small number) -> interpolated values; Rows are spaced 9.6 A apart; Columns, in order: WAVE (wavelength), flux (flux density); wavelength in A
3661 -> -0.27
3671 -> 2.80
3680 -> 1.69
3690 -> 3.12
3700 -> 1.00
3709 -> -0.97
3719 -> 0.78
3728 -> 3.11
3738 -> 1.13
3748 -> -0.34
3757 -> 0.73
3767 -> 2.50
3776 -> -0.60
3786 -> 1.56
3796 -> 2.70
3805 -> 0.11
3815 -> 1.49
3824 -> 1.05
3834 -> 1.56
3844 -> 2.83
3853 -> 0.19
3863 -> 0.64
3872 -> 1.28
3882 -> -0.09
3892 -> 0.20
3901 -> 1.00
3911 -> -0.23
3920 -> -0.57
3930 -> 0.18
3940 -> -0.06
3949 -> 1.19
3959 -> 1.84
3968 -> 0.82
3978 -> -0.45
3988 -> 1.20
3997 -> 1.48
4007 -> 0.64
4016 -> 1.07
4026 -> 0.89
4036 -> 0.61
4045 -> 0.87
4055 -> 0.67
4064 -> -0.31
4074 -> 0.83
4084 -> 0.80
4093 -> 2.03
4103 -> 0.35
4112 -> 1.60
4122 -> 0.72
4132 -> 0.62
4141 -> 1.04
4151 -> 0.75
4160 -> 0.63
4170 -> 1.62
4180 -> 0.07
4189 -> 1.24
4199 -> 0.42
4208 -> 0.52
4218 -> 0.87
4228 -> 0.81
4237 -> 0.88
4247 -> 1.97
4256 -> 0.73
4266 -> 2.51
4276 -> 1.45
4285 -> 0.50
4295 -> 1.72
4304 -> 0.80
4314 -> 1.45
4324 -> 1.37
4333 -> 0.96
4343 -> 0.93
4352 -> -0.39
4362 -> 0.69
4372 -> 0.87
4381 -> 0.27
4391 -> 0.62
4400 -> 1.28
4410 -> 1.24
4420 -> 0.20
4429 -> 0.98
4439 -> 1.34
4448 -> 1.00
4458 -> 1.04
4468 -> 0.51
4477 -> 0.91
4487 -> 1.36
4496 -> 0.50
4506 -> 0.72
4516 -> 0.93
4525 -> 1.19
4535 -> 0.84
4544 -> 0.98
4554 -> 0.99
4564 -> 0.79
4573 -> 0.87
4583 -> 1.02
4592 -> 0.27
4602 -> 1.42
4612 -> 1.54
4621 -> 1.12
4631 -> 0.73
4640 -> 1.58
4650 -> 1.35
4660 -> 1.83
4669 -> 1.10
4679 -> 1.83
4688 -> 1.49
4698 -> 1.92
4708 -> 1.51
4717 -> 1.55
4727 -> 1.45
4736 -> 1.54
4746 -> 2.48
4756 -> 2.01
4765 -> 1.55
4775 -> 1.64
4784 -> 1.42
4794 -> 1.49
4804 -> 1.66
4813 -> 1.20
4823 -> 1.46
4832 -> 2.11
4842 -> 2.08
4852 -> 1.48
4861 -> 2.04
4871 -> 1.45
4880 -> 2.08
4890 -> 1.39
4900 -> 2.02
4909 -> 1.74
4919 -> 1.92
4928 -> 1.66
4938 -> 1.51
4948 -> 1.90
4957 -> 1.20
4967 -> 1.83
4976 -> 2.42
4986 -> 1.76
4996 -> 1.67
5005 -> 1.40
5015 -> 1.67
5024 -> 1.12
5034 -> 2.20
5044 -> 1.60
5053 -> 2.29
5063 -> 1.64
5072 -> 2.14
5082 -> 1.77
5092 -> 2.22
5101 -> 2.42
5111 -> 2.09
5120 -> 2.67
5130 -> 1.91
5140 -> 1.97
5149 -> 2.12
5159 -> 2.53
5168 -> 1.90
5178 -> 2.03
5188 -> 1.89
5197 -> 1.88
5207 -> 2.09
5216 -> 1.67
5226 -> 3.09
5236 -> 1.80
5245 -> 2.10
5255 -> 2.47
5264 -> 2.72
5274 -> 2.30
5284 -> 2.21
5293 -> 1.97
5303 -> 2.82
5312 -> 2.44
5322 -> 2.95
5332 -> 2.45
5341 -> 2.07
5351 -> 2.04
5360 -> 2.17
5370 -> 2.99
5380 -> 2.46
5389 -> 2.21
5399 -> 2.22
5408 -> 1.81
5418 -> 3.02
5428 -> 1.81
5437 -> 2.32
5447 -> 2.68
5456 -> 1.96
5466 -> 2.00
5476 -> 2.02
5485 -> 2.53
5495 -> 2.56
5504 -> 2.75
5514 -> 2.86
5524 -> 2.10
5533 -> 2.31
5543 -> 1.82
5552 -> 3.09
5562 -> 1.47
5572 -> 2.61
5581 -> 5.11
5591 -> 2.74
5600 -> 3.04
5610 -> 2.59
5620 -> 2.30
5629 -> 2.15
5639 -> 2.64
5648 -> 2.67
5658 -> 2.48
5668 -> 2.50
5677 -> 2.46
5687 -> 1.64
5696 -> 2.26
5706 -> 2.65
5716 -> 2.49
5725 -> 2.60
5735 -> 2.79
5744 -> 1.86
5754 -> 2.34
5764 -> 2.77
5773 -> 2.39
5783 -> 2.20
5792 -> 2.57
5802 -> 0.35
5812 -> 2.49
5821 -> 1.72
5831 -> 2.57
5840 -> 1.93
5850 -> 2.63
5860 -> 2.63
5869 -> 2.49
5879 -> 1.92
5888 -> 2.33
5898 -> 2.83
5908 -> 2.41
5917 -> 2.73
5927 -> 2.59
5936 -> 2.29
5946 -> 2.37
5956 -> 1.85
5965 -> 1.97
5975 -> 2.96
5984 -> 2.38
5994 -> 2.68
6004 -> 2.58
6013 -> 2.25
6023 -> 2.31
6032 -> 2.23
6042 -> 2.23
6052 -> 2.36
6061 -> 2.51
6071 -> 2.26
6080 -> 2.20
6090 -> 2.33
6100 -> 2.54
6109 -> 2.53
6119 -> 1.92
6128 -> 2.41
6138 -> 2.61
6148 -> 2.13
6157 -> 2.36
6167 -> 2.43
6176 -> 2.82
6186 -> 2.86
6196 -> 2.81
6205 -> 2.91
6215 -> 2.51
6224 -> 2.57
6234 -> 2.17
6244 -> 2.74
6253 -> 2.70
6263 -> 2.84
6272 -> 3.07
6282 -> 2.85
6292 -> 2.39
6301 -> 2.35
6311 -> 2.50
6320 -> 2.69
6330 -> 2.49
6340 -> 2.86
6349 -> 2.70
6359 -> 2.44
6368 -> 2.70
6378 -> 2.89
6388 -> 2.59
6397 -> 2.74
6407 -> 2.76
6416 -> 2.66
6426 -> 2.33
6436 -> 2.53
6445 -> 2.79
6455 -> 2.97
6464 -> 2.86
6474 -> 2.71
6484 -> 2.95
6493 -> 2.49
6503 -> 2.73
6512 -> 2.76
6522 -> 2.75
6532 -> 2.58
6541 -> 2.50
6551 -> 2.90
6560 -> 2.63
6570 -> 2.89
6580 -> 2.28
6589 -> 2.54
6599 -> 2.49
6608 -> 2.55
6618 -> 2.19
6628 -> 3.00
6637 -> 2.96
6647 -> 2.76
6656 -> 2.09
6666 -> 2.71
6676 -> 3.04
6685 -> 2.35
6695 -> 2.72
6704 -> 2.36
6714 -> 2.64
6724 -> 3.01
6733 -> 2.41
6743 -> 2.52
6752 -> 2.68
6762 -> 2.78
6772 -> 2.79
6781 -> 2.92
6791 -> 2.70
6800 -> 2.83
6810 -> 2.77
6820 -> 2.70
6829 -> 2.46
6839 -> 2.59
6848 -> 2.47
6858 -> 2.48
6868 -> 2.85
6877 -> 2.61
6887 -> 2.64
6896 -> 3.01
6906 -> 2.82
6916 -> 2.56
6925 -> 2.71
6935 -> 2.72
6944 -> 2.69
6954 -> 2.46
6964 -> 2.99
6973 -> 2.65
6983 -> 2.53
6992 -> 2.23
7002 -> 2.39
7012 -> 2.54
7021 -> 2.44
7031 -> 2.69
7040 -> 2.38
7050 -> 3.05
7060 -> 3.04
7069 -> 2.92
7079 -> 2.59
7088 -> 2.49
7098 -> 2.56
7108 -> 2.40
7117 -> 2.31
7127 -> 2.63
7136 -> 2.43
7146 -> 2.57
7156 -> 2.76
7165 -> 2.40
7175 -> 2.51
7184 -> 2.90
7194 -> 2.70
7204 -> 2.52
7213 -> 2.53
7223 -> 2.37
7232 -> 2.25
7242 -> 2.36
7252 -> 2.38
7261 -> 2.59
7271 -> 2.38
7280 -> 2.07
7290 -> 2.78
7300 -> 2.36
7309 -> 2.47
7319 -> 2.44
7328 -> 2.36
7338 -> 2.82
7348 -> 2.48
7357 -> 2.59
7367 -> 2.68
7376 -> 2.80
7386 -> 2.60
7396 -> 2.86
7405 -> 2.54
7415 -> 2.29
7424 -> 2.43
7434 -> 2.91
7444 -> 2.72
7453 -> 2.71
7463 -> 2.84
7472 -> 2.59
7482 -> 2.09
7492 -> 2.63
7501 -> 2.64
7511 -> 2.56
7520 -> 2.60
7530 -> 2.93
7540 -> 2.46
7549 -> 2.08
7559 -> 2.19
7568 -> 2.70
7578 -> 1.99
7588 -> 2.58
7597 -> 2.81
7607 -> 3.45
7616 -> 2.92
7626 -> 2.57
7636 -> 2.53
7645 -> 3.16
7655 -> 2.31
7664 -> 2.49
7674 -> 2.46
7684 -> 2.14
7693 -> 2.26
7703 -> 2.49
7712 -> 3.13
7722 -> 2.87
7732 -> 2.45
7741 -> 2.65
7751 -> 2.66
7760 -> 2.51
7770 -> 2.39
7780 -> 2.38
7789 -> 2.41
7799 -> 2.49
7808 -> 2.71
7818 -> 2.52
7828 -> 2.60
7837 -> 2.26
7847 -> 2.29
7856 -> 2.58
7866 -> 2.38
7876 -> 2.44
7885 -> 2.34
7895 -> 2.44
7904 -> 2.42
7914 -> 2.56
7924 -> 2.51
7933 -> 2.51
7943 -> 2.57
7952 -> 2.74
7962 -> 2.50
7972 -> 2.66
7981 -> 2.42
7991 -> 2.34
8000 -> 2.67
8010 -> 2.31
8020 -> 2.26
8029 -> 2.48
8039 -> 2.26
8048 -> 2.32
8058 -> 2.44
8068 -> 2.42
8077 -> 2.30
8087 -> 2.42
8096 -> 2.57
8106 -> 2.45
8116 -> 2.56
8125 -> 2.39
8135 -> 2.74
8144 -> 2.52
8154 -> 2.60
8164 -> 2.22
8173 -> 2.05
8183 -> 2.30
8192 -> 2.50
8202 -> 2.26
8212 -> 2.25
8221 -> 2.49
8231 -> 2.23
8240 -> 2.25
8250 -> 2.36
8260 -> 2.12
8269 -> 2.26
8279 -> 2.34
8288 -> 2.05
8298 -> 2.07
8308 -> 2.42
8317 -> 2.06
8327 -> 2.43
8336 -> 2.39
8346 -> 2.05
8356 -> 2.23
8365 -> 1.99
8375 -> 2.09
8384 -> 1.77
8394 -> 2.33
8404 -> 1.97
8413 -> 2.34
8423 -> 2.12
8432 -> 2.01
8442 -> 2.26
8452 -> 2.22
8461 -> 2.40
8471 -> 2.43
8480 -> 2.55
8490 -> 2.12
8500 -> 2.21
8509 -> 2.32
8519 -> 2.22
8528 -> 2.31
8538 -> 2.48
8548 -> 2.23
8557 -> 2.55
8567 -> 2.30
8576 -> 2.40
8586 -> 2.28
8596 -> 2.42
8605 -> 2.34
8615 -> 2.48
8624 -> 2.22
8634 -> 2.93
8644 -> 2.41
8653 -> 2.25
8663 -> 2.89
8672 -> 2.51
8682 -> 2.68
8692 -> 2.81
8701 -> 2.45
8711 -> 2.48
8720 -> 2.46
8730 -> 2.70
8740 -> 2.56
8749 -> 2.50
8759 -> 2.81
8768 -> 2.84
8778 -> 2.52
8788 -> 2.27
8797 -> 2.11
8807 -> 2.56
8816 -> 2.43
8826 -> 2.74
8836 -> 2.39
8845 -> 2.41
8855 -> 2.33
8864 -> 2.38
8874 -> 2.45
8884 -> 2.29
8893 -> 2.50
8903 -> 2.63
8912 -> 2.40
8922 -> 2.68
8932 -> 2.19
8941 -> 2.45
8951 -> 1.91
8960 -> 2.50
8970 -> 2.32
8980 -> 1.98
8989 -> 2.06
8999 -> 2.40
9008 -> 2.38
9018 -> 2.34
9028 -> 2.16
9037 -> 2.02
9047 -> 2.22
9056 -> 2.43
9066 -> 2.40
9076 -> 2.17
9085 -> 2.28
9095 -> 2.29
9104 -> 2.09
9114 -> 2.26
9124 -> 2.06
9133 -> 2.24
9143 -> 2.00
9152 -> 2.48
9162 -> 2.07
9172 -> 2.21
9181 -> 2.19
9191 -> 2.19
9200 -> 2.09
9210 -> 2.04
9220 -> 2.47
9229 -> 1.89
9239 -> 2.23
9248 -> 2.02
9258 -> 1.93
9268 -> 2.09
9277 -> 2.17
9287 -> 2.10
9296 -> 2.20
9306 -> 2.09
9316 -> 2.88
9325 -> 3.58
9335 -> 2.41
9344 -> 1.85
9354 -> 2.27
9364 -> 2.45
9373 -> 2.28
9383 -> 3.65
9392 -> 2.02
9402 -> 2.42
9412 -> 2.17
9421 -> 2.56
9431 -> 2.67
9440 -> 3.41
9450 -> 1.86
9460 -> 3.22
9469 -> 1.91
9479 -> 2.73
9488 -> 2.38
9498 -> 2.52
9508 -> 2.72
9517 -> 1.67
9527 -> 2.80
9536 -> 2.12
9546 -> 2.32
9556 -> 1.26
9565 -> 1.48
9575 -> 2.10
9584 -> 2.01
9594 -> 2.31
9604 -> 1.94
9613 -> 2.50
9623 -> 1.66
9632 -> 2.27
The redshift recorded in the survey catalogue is 0.166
